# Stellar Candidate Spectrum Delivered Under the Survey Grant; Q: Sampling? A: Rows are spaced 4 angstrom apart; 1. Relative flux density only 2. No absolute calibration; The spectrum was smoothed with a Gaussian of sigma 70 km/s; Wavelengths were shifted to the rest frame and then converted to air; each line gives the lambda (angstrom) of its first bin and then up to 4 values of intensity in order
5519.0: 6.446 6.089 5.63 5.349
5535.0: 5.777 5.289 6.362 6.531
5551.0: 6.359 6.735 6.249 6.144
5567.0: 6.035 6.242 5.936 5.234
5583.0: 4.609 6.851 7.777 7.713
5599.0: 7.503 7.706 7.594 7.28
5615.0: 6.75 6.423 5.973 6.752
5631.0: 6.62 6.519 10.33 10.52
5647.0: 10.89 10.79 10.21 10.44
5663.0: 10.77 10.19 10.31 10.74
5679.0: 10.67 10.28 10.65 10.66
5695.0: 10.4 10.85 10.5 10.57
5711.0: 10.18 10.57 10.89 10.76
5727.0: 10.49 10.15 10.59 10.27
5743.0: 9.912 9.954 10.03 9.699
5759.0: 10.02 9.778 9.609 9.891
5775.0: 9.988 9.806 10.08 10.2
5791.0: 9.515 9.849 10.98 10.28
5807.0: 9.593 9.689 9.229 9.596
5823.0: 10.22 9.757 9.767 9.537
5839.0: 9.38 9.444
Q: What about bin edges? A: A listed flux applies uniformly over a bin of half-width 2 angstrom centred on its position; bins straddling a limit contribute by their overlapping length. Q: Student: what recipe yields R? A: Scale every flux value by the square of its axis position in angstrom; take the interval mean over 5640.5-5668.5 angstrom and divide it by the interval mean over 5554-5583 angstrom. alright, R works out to 1.83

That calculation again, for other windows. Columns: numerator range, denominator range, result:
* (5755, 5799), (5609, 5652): 1.30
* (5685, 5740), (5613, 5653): 1.33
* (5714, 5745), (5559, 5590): 1.85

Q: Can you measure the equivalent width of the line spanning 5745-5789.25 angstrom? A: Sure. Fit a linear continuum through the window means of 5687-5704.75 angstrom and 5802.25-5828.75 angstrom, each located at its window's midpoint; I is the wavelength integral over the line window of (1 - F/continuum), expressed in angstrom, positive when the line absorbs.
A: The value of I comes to 0.8 angstrom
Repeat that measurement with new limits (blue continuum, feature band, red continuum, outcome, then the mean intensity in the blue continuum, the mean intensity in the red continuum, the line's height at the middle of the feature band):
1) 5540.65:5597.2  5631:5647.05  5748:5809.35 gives -3.13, 6.34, 9.95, 7.55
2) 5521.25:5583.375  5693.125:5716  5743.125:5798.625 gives -4.74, 5.94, 9.91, 8.71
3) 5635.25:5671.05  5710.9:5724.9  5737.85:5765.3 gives -0.82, 10.3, 9.94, 10.1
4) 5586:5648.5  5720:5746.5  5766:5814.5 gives -3.35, 7.69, 9.94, 9.2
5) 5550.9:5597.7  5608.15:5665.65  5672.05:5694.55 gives 1.65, 6.34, 10.6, 8.77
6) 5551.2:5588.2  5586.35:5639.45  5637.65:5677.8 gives 6.11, 6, 10.5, 8.22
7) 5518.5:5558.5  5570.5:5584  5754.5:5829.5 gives 2.32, 6.05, 9.89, 6.64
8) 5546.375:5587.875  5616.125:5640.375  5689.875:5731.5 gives 2.98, 6.05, 10.6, 7.97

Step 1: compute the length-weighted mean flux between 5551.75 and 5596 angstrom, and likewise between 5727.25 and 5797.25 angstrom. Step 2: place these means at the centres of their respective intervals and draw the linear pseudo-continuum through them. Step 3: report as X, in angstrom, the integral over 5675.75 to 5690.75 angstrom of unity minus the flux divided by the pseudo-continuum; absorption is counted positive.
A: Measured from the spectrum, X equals -3.8 angstrom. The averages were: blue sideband 6.29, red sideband 9.98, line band 10.6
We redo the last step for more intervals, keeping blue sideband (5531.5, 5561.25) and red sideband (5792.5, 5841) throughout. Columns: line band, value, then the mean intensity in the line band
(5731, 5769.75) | -4.70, 9.99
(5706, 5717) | -2.68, 10.4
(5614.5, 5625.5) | 1.22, 6.35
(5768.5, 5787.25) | -1.35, 9.96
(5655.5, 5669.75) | -5.00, 10.4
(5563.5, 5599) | 1.43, 6.36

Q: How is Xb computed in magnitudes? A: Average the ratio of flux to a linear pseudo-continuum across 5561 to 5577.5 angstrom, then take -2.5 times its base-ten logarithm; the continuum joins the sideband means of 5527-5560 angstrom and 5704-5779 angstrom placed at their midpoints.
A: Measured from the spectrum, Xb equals 0.09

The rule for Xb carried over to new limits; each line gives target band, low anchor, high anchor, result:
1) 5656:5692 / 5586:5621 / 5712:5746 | -0.16 mag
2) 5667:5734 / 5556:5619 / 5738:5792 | -0.21 mag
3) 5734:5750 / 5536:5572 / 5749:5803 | -0.08 mag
